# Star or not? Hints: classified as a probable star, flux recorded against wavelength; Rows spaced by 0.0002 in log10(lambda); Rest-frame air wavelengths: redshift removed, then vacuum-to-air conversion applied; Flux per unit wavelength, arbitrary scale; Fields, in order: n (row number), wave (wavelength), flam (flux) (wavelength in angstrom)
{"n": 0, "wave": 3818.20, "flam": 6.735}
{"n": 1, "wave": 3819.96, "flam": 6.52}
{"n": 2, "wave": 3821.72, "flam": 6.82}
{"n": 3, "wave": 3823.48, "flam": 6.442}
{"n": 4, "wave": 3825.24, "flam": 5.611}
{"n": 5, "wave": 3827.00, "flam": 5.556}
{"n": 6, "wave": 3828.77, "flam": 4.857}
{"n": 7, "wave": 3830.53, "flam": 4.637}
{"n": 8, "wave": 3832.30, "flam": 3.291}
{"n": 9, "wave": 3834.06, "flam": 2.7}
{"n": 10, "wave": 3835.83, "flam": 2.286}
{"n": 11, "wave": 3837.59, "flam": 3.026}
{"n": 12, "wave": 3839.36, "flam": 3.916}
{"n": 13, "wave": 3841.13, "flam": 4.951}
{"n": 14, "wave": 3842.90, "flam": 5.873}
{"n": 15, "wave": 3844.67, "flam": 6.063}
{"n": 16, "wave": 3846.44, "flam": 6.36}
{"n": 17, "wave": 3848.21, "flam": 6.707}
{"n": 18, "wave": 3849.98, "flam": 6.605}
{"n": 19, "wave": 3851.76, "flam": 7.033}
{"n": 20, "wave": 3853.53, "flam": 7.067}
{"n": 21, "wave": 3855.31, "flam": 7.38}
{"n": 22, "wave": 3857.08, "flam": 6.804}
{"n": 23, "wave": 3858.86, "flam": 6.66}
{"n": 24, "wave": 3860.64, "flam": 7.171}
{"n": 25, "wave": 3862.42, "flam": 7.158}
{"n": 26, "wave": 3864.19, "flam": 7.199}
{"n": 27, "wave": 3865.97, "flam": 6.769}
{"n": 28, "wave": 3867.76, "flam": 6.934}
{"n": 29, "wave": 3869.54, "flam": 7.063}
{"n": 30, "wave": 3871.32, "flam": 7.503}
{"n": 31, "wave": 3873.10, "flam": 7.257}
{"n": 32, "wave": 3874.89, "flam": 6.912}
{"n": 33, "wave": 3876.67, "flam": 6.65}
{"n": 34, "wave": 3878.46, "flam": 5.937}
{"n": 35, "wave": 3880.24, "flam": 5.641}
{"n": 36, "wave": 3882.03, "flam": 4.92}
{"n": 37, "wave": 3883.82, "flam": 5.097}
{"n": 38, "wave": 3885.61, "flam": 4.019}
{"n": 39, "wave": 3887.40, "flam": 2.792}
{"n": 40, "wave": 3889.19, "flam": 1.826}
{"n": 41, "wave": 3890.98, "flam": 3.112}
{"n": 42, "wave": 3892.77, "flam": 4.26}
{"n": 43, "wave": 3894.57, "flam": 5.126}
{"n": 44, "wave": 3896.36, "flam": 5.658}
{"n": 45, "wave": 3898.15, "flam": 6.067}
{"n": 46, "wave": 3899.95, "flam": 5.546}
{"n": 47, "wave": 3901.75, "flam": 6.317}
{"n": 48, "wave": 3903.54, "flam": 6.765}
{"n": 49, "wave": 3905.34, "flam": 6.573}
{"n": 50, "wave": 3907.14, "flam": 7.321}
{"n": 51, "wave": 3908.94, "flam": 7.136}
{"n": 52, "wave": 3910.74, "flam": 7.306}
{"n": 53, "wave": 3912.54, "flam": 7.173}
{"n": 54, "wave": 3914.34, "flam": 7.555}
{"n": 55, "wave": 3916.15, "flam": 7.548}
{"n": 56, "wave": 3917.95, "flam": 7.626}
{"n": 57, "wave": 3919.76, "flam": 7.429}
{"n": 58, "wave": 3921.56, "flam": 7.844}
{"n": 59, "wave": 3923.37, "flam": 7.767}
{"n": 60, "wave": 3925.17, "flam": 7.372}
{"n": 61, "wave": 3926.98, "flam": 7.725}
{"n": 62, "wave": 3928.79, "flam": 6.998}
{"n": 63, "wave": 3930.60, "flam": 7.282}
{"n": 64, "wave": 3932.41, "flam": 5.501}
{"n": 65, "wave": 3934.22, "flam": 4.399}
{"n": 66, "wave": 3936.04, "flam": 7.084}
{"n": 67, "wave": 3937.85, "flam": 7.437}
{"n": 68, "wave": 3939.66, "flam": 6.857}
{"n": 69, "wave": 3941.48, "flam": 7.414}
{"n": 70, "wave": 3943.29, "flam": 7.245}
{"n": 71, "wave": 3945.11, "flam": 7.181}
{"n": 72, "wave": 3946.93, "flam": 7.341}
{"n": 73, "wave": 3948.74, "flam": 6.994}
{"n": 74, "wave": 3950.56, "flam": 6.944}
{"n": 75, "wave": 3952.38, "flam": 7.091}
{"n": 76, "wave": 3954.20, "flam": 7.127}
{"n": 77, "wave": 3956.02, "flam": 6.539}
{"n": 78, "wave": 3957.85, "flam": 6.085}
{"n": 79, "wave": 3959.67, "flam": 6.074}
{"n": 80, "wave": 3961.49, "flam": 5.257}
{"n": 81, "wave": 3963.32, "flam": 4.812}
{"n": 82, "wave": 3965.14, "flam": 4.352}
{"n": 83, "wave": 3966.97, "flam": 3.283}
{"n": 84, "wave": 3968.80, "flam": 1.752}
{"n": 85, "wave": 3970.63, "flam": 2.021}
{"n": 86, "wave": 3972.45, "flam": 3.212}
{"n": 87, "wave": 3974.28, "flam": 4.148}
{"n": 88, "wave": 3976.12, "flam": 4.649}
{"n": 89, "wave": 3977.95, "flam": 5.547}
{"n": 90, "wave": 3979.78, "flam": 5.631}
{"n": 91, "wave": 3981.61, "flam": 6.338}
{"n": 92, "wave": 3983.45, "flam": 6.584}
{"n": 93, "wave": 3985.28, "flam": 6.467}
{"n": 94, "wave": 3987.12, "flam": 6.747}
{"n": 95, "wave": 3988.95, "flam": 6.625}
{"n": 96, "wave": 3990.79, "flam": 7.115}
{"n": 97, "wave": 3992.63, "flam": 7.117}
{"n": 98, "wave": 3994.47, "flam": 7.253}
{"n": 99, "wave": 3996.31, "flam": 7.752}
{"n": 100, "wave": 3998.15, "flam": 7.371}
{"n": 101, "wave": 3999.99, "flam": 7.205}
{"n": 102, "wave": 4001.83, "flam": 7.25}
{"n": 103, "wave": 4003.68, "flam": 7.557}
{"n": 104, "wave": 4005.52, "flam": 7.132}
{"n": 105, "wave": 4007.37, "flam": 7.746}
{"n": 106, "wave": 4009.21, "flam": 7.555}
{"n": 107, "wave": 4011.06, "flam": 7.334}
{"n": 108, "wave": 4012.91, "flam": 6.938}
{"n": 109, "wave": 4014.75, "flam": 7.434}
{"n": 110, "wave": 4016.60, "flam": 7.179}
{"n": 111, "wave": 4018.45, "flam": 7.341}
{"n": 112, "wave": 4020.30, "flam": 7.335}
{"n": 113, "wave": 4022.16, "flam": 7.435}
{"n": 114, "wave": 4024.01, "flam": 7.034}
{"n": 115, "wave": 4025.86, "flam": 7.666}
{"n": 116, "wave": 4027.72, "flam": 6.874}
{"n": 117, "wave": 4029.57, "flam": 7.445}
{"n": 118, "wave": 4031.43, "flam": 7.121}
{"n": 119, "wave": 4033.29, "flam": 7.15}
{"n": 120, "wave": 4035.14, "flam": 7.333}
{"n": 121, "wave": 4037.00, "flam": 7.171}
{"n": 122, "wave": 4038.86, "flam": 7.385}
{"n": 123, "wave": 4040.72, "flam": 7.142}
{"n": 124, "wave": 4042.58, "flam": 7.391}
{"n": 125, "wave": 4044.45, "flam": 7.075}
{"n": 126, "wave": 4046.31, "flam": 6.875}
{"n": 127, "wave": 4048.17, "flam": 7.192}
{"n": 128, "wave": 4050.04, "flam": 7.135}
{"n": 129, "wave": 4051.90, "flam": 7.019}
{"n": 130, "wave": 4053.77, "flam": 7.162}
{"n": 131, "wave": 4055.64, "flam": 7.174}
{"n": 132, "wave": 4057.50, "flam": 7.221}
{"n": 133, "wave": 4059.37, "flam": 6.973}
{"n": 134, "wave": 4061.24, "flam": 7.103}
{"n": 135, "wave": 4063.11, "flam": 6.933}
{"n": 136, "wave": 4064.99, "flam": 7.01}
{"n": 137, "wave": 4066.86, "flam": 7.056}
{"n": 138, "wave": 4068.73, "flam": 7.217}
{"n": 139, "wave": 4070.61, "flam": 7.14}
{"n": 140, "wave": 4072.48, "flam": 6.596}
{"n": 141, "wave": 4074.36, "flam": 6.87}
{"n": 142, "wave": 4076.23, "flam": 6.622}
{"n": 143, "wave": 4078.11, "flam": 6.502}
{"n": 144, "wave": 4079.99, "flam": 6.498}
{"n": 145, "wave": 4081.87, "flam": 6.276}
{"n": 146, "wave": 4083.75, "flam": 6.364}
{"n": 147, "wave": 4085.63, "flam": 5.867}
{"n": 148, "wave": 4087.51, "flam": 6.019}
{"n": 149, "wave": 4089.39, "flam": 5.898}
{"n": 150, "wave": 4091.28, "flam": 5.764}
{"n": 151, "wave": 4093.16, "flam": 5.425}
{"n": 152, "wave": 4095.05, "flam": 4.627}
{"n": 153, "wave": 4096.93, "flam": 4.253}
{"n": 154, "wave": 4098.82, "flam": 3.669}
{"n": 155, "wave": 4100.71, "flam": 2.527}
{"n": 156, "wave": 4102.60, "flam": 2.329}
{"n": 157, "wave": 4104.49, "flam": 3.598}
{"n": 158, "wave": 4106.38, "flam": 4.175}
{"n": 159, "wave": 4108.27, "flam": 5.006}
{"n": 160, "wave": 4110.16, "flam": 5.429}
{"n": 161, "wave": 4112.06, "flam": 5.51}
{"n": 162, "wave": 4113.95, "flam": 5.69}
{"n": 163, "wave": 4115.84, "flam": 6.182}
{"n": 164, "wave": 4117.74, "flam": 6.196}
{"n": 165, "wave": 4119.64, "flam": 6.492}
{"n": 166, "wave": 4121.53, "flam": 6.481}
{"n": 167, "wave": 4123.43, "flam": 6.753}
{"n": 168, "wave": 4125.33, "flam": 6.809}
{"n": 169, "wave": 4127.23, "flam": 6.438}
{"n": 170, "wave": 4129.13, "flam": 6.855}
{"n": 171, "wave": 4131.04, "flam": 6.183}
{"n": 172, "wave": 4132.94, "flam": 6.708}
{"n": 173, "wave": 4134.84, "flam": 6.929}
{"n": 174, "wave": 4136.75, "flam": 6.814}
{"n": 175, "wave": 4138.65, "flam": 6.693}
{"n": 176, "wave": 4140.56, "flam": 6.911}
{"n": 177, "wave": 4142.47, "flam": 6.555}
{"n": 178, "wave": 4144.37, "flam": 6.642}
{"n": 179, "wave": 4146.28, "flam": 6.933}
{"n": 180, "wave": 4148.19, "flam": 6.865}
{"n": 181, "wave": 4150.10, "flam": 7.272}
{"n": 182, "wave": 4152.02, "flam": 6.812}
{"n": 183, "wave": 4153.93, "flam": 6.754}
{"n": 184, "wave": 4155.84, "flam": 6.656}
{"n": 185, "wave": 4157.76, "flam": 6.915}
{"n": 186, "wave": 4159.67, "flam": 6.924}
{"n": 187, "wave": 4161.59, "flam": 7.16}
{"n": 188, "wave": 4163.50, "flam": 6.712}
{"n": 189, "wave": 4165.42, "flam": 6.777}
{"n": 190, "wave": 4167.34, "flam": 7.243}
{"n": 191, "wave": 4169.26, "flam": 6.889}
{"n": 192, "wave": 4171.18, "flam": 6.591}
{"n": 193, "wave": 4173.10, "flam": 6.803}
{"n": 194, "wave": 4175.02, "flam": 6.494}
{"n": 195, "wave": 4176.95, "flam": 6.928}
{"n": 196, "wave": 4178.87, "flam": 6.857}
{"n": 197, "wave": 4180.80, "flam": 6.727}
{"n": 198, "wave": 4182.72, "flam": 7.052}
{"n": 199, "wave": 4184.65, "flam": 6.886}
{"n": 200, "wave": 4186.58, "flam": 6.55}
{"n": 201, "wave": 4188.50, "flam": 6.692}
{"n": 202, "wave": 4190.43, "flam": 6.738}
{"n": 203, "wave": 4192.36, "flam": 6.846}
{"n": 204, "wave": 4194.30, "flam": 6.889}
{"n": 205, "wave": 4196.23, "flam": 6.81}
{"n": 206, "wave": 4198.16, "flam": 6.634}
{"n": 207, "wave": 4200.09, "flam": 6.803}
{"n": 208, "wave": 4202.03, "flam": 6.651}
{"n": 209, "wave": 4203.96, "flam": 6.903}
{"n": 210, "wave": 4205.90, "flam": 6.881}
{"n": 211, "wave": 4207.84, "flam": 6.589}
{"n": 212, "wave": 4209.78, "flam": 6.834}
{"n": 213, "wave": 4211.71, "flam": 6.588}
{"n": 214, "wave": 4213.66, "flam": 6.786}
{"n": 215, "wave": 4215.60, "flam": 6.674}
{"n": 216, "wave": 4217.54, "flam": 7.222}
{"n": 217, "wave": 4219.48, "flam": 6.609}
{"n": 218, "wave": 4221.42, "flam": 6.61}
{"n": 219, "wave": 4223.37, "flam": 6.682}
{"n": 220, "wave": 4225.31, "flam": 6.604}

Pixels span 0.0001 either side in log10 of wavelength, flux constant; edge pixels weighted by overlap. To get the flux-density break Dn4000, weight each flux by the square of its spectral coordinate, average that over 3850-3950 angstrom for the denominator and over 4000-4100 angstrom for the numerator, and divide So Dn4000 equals 1.13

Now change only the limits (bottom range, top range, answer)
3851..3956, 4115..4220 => 1.18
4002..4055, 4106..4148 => 0.92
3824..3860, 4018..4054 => 1.47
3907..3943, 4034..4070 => 1.07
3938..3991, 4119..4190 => 1.29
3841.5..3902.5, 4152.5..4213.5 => 1.33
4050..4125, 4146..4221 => 1.20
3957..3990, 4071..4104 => 1.15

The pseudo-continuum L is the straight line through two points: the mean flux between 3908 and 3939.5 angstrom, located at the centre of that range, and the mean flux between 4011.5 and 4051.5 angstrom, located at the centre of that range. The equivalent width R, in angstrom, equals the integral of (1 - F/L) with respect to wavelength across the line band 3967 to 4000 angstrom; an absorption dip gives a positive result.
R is 7.03 angstrom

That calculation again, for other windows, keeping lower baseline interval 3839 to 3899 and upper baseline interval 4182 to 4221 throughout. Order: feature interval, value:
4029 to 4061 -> -4.0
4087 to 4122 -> 8.3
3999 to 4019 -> -3.4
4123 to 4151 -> -0.6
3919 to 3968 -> -3.6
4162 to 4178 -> -0.3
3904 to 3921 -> -3.6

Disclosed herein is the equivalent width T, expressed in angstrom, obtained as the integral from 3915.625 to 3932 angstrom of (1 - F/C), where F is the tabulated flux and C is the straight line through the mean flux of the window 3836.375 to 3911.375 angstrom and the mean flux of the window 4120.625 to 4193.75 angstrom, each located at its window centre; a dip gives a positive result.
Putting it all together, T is -3.7 angstrom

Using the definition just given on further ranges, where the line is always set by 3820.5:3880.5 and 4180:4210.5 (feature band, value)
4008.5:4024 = -2.3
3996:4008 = -2.0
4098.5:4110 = 5.1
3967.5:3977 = 4.7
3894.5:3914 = -1.4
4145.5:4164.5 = -0.6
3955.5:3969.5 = 3.3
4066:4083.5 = -0.6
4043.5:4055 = -1.1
